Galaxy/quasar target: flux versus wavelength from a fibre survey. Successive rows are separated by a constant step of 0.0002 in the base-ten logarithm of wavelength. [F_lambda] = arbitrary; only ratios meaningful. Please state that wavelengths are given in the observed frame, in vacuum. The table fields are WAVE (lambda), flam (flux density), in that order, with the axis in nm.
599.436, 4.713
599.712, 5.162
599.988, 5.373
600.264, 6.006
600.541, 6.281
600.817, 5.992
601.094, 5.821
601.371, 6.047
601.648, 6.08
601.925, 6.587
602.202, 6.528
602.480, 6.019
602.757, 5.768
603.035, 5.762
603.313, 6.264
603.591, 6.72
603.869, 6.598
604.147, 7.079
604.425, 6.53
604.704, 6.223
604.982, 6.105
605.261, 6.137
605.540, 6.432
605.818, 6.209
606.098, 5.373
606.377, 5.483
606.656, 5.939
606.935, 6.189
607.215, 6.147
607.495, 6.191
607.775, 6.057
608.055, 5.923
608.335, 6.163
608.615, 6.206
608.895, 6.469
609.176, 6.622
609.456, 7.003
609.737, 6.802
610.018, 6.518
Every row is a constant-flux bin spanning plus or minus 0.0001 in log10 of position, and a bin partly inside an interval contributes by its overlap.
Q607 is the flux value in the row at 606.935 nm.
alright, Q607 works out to 6.189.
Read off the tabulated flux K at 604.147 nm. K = 7.079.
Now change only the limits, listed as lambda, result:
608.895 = 6.469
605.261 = 6.137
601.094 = 5.821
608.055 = 5.923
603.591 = 6.72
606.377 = 5.483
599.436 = 4.713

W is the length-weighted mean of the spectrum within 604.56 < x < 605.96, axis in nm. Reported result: 6.22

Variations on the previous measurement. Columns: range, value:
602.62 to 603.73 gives 6.13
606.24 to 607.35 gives 5.94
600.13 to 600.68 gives 6.15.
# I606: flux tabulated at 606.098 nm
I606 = 5.373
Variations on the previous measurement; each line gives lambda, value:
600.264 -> 6.006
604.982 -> 6.105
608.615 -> 6.206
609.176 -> 6.622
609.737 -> 6.802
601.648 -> 6.08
